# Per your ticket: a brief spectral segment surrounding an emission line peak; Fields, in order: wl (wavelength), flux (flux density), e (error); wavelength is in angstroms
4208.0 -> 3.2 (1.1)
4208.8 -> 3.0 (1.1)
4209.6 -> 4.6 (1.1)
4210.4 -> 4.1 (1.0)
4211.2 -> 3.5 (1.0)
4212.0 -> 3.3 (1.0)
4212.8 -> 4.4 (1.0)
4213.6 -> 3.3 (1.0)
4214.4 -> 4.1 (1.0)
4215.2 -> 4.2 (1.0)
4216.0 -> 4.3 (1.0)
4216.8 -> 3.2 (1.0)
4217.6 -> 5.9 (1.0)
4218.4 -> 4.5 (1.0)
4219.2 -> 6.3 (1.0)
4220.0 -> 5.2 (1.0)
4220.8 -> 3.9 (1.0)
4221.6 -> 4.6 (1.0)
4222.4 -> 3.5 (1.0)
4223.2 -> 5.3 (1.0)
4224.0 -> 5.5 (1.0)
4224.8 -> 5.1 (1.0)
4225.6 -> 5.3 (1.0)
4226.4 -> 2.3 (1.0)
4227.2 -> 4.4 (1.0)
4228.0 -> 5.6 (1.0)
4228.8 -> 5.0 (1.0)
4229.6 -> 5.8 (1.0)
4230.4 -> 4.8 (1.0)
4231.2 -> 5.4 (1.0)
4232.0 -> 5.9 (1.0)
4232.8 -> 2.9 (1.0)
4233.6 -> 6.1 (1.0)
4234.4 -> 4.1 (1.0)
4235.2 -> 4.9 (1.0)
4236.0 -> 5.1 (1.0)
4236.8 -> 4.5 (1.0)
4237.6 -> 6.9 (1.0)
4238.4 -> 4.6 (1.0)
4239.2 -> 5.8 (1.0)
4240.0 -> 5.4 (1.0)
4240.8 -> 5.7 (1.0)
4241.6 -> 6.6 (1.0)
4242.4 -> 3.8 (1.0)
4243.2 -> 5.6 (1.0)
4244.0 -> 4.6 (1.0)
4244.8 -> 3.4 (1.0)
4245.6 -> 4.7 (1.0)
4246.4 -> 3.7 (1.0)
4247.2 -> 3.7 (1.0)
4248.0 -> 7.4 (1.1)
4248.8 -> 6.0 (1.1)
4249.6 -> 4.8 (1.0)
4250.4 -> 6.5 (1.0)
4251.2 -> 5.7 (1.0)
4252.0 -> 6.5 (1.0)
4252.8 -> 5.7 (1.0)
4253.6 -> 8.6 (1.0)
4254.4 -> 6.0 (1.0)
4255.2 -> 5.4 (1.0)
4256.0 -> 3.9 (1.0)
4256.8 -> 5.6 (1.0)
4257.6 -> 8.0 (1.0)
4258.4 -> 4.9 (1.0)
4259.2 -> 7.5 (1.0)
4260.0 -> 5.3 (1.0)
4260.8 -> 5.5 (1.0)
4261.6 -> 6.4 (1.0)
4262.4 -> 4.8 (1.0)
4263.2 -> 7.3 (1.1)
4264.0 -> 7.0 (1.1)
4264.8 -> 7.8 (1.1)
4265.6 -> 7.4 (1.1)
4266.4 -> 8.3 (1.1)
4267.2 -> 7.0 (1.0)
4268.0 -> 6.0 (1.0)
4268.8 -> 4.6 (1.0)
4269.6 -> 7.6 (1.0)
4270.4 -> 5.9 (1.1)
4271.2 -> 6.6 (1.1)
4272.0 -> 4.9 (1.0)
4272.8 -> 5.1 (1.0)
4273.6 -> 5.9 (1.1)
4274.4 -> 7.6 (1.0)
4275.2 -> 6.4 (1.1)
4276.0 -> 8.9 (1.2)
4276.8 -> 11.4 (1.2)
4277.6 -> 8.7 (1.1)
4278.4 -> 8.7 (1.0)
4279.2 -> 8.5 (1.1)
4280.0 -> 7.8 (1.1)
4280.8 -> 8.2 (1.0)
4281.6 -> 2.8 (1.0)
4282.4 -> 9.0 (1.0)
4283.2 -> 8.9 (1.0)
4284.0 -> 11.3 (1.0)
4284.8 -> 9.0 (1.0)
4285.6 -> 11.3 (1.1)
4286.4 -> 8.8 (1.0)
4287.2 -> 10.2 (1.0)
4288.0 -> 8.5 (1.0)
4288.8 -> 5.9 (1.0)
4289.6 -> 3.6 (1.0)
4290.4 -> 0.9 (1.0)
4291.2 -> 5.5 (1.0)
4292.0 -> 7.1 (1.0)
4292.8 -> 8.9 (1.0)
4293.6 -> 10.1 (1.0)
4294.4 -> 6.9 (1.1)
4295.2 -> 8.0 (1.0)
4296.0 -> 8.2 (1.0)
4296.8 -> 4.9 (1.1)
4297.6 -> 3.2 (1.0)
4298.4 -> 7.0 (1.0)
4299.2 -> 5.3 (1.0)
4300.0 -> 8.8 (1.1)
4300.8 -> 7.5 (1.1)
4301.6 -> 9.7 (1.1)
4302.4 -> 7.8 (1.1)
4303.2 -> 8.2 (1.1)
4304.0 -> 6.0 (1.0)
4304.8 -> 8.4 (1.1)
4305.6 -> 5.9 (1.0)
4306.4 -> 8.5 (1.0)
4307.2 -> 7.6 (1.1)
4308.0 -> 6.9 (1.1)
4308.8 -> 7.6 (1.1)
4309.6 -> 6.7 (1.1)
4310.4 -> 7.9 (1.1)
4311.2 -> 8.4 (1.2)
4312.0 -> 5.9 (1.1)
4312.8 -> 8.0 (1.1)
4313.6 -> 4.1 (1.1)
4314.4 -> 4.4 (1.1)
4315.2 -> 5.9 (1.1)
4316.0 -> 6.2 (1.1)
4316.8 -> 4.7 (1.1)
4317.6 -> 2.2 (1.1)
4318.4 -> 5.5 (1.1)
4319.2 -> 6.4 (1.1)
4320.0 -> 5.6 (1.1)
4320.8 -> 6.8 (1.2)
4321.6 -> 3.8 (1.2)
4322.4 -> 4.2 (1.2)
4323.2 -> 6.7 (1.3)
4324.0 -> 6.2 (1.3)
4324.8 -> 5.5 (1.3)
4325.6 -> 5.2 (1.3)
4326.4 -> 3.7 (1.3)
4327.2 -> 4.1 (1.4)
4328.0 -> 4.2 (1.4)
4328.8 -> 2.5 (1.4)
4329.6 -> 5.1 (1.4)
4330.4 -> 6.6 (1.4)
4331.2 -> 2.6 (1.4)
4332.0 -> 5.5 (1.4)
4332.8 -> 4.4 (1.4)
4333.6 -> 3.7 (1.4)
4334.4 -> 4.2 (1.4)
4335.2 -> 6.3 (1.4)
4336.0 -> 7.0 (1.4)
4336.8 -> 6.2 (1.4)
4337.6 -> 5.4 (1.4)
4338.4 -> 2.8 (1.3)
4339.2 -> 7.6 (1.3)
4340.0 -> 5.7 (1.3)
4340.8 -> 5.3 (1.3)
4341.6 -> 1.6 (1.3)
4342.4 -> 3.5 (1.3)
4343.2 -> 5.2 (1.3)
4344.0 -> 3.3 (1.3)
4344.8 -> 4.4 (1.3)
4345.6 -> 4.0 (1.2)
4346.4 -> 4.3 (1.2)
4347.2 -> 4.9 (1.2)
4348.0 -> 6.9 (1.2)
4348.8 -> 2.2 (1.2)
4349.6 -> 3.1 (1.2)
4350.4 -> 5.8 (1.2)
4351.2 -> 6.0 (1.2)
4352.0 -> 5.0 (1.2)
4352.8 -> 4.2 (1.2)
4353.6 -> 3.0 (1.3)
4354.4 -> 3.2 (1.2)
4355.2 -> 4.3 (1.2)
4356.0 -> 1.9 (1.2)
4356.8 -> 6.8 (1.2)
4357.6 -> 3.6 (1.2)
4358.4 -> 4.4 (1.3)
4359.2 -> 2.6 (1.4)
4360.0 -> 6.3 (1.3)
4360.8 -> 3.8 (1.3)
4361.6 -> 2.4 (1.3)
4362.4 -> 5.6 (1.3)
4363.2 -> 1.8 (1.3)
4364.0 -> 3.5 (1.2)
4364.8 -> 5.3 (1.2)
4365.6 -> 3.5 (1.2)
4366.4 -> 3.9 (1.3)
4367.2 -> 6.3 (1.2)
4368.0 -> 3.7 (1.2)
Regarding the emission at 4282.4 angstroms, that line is C IV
